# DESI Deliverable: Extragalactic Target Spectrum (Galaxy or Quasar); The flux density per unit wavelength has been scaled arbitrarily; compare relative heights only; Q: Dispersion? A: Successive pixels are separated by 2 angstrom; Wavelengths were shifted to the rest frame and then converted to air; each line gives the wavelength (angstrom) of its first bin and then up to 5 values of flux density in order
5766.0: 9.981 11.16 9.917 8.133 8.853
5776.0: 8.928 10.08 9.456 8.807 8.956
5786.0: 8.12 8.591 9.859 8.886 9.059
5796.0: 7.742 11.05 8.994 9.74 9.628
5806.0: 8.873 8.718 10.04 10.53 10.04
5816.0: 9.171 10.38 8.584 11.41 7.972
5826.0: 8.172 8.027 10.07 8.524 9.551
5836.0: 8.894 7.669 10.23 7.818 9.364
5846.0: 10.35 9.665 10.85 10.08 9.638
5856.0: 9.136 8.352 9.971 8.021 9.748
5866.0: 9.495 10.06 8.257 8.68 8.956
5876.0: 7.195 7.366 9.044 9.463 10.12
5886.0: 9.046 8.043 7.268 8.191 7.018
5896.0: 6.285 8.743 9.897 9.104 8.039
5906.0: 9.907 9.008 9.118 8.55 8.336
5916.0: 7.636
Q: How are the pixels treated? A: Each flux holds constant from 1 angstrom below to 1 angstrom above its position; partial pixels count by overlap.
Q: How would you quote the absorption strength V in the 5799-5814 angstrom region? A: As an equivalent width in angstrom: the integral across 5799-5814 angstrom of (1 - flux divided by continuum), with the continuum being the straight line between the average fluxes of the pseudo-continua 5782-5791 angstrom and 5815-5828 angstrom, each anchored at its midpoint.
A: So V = -0.8 angstrom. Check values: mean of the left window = 8.87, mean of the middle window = 9.54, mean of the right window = 9.19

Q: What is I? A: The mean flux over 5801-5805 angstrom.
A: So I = 9.68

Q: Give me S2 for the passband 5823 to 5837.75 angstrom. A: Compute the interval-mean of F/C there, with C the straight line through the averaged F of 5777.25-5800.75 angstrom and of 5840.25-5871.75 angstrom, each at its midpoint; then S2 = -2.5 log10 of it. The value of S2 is 0.07 mag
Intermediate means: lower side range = 9.12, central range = 8.69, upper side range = 9.39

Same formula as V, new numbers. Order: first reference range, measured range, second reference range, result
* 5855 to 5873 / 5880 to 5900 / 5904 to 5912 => 1.58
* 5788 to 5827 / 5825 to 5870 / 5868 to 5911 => -1.31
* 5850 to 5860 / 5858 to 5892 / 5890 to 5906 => 0.60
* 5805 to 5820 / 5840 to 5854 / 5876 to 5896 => -1.20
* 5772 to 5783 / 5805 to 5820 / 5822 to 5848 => -0.91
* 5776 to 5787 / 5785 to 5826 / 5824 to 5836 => -1.87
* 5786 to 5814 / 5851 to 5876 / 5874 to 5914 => -0.98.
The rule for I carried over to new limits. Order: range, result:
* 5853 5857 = 9.39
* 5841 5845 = 8.59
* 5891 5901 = 8.03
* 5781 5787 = 8.63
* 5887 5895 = 7.63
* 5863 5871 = 9.39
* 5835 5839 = 8.28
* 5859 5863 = 9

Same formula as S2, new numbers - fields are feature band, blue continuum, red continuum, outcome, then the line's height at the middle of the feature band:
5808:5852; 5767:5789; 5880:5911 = -0.054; 8.94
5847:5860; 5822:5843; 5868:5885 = -0.103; 8.77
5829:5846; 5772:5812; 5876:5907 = -0.029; 8.85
